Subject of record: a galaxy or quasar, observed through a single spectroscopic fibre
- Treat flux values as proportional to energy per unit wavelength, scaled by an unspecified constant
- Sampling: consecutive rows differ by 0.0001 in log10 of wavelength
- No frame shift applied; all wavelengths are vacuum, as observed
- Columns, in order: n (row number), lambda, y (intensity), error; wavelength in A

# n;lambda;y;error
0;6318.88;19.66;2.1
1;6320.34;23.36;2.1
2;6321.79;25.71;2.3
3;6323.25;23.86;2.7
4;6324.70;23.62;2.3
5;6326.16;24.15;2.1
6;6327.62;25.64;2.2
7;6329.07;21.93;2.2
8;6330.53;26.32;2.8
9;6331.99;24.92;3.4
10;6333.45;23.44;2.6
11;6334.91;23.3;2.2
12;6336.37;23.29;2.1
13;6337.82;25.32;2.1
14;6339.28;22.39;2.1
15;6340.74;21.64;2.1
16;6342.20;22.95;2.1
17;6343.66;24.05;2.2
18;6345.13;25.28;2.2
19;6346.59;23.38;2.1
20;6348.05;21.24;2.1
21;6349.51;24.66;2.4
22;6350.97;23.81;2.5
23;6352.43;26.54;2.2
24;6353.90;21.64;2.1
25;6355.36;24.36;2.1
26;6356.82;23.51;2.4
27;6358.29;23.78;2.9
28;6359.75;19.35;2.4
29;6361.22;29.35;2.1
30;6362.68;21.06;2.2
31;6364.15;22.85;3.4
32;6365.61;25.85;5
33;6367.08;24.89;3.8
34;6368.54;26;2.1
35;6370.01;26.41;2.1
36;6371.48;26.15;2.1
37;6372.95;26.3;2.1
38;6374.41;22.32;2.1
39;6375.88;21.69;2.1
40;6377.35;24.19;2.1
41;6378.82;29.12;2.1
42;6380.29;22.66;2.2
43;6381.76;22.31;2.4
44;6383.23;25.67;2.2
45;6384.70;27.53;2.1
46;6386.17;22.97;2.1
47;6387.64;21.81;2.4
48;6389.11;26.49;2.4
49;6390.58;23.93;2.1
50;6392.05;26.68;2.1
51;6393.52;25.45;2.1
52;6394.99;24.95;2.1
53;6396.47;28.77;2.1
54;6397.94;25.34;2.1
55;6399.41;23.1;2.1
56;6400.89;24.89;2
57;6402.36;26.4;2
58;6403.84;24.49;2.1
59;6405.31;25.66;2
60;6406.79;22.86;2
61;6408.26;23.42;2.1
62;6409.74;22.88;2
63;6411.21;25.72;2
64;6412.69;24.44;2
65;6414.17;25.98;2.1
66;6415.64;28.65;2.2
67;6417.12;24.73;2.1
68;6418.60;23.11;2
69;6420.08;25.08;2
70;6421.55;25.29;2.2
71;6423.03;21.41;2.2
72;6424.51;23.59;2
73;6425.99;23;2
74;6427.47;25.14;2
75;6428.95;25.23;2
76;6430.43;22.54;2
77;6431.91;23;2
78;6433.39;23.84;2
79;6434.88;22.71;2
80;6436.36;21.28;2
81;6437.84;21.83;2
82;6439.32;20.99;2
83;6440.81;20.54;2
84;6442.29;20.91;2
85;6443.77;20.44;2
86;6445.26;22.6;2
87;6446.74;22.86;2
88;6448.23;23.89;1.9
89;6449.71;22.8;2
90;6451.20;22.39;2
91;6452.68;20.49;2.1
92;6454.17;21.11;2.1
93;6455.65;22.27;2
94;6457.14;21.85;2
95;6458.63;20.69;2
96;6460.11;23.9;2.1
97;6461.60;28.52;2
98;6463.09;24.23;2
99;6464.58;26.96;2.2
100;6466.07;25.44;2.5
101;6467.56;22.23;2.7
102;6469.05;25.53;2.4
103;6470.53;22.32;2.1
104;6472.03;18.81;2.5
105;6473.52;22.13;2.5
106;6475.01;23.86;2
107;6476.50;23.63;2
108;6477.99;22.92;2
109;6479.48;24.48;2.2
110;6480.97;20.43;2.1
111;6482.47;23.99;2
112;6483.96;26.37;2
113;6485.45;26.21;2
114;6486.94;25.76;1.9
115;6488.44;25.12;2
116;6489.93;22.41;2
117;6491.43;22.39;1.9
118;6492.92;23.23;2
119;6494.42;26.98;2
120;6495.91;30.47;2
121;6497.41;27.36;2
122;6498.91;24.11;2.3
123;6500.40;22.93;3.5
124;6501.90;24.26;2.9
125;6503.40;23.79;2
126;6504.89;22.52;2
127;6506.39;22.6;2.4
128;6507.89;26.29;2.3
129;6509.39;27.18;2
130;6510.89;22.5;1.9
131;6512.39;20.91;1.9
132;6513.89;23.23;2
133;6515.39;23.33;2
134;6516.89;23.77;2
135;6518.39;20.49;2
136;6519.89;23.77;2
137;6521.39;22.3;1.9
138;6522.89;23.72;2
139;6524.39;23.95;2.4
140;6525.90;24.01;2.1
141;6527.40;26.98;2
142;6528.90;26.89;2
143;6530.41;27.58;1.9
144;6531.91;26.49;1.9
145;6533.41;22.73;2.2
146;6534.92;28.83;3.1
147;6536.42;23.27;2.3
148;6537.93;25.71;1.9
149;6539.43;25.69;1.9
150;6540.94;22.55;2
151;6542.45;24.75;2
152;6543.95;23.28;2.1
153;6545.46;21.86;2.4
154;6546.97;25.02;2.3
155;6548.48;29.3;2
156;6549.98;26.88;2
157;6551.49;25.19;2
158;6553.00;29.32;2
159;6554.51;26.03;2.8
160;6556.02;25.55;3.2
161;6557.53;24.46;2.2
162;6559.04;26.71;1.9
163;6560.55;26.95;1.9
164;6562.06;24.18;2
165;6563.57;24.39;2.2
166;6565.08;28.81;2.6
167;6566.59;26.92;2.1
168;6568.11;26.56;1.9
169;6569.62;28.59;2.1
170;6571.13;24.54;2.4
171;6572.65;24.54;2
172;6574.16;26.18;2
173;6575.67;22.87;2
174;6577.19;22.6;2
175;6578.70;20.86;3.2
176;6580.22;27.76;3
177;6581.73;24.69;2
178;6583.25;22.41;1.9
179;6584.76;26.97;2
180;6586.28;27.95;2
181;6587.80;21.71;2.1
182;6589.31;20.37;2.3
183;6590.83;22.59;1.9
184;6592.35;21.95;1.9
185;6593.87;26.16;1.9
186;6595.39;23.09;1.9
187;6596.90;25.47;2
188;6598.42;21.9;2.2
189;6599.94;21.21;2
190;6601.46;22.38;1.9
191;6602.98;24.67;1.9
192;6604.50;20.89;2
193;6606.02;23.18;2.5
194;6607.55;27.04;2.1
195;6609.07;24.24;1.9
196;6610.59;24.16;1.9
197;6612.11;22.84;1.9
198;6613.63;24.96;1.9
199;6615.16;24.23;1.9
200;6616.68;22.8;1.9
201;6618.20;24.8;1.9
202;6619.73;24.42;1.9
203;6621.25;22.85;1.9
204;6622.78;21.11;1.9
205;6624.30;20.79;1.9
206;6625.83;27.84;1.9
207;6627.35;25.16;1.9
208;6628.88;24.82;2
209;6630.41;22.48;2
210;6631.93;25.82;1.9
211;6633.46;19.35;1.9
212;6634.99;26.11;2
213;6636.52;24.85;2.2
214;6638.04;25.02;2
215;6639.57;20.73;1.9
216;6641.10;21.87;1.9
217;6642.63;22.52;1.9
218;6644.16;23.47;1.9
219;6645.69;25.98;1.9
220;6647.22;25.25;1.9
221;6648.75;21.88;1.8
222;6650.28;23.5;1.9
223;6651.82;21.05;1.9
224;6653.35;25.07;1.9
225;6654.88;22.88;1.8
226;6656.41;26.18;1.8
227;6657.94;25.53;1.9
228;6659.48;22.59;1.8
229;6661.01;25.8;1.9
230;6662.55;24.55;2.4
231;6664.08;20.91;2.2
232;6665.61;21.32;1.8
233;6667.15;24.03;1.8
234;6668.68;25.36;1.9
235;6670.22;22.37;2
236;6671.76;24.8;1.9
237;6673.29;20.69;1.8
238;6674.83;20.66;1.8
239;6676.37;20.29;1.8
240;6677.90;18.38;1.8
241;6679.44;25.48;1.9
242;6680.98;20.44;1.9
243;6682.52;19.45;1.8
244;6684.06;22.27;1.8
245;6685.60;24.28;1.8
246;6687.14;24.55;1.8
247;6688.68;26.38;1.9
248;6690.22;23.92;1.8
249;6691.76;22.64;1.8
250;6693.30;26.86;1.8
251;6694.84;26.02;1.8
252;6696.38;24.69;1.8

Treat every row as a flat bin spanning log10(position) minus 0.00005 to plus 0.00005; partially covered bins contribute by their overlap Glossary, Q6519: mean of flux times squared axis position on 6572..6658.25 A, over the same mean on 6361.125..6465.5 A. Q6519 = 1.05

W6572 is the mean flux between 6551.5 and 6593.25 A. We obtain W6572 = 25.1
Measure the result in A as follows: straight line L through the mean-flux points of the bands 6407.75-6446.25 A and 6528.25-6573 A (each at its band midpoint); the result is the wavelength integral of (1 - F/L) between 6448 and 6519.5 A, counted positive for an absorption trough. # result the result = 2.2 A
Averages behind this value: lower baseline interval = 23.4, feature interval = 23.7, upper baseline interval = 25.8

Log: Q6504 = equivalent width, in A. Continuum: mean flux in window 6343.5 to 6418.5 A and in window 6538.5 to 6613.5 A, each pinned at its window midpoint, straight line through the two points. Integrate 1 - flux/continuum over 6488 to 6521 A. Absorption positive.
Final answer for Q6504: 0.8 A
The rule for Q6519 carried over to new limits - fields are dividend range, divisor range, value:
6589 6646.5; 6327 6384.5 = 1.06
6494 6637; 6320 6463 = 1.08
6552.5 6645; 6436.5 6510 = 1.07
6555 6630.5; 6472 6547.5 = 1.03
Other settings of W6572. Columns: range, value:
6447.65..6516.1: 23.8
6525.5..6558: 25.6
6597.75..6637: 23.6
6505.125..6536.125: 24.3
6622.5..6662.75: 23.8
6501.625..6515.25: 23.7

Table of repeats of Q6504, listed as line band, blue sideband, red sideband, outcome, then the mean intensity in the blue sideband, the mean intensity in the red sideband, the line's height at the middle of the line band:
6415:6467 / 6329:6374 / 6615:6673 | 1.6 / 24.1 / 23.7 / 24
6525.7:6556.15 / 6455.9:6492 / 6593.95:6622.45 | -2.5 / 23.7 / 23.6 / 23.7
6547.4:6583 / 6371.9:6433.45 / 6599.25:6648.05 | -2.7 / 24.6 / 23.7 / 23.9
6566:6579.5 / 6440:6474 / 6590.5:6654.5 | -0.9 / 22.7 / 23.6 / 23.3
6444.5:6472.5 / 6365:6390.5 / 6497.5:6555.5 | 1.8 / 24.8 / 24.6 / 24.7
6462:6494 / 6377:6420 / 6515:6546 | 1.1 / 25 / 24.4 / 24.6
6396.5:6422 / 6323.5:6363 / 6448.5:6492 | -1.4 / 23.8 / 23.4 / 23.6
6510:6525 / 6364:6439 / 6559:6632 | 0.9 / 24.5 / 24.3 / 24.4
